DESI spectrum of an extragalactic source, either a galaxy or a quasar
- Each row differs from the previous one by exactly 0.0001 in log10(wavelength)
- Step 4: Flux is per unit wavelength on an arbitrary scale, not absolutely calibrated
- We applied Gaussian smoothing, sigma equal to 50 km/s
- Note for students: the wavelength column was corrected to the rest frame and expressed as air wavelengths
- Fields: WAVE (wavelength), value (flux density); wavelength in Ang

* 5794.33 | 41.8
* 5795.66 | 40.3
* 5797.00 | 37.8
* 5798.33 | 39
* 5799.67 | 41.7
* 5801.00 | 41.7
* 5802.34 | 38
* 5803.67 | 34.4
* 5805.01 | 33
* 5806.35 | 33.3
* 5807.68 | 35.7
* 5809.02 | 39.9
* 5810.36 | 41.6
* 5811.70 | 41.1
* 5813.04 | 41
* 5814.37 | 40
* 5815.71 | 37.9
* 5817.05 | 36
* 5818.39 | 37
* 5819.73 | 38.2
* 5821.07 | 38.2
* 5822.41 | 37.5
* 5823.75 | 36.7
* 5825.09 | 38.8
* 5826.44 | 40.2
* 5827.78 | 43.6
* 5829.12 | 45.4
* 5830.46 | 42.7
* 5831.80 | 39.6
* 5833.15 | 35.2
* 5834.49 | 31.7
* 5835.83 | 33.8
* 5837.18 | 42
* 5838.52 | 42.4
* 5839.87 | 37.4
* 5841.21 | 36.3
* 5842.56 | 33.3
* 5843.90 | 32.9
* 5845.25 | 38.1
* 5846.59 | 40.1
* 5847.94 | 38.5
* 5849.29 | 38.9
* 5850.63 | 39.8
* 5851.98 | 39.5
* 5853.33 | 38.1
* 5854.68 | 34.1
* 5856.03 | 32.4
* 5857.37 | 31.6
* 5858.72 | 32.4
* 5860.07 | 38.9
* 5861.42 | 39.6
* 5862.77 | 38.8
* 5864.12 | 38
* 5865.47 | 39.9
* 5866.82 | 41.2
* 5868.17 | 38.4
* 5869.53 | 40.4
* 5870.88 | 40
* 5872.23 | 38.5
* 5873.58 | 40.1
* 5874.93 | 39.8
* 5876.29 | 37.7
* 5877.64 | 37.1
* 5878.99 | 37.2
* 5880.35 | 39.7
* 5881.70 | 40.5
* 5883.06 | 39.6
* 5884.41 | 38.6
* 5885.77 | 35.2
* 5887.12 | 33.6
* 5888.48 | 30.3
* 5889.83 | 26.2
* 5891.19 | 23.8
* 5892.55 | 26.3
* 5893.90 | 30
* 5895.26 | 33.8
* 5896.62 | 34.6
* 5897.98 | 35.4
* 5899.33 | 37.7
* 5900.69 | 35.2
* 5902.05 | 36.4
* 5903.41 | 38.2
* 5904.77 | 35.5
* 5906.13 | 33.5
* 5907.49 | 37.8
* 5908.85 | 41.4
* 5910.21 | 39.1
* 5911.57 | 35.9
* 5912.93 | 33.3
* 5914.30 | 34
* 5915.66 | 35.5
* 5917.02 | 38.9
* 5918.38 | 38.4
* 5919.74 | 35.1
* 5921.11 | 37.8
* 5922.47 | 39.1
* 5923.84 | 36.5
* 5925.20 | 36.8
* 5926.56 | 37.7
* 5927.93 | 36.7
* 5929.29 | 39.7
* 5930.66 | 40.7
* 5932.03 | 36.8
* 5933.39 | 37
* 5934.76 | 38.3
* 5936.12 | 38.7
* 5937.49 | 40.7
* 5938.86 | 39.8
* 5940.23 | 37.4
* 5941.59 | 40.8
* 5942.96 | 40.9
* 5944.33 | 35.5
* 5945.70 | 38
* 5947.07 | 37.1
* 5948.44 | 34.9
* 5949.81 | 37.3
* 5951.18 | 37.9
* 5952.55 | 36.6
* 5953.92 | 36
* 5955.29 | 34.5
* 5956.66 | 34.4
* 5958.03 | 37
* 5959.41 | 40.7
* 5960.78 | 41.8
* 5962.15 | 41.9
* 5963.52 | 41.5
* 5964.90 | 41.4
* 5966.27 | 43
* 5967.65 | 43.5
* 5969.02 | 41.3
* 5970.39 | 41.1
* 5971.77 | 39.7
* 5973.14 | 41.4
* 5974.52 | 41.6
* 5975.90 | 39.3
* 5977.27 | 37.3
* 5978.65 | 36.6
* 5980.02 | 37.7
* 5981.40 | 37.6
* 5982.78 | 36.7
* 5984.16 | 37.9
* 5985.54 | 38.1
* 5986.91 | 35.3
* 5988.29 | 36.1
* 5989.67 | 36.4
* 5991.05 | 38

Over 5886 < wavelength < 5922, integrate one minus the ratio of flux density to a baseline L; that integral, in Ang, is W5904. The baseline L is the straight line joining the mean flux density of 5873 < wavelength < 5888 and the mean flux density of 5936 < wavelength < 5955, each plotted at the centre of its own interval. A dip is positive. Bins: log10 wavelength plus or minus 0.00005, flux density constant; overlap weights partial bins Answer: 3.2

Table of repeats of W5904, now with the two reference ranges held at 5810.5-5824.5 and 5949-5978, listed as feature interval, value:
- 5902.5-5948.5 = 1.89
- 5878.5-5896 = 2.49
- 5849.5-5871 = 0.62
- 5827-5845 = 0.20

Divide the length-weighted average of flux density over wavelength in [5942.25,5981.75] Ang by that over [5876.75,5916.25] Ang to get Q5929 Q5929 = 1.11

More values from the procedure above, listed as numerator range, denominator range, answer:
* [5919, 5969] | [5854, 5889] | 1.03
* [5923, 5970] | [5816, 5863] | 1.02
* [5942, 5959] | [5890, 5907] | 1.11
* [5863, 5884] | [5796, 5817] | 1.02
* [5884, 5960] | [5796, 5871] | 0.95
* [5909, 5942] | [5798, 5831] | 0.97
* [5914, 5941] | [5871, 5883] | 0.97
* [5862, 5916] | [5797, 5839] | 0.94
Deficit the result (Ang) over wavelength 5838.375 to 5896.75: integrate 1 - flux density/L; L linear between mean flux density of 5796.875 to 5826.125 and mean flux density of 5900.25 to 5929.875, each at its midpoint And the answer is 1.7 Ang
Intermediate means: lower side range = 38.1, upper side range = 36.9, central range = 36.4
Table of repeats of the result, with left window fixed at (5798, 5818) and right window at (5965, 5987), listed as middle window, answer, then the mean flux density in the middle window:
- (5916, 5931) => 0.5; 37.8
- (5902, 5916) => 0.9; 36.4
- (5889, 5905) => 2.6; 32.7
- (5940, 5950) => 0.4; 37.8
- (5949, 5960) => 0.7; 36.7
